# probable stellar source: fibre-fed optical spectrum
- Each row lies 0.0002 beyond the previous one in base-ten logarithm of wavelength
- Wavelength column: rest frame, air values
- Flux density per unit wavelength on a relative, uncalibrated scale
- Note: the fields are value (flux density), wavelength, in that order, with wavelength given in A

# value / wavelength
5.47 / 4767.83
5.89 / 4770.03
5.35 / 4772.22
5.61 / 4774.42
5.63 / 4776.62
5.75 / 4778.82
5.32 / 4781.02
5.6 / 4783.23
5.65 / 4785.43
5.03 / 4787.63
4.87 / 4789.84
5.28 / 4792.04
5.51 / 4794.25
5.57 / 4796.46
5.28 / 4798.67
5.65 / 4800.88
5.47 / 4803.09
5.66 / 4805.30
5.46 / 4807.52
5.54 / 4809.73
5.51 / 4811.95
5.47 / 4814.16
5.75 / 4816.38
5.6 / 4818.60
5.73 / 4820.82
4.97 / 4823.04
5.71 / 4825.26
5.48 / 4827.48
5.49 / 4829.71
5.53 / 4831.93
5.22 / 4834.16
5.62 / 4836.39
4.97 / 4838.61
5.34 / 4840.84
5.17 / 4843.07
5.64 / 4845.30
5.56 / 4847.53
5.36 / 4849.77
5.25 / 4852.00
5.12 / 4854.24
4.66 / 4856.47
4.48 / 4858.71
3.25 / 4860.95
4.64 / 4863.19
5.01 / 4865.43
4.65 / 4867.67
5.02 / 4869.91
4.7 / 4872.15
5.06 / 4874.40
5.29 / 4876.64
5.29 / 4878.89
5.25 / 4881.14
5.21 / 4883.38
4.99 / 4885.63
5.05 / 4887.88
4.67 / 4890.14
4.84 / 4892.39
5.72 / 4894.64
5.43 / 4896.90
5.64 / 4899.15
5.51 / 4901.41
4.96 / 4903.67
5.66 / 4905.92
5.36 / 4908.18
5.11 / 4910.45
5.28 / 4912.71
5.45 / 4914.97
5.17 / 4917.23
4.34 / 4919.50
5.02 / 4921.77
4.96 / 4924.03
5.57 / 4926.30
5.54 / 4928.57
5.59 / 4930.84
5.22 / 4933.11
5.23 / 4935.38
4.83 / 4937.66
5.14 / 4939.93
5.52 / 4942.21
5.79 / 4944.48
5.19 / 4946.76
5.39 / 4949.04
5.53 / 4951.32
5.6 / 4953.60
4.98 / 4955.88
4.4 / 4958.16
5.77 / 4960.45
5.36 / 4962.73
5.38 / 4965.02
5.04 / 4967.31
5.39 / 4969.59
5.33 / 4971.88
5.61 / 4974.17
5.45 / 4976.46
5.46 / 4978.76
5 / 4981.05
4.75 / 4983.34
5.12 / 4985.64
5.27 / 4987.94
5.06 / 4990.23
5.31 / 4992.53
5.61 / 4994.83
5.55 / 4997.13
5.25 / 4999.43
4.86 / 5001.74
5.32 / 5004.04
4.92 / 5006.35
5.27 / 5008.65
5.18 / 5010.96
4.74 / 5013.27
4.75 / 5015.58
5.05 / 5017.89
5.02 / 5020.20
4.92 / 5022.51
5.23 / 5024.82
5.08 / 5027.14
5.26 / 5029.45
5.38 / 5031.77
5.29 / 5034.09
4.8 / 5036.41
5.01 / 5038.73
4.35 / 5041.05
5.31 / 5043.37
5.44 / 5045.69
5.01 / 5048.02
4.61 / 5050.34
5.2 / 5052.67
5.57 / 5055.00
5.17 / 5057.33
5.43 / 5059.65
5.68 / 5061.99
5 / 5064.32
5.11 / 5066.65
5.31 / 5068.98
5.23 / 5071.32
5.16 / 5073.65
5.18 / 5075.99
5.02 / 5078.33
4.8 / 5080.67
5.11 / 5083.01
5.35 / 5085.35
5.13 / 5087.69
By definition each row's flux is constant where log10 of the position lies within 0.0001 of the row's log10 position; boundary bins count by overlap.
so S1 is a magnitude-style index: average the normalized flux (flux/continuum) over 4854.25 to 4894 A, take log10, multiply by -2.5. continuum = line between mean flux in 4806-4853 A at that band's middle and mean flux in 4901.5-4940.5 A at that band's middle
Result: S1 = 0.103 mag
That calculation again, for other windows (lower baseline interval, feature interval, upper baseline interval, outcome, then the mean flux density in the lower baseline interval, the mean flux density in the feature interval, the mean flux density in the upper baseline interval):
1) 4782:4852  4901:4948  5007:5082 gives 0.01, 5.44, 5.26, 5.11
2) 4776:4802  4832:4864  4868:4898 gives 0.04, 5.42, 5.04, 5.1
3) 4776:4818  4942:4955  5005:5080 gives -0.05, 5.47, 5.49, 5.11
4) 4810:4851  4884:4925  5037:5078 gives 0.04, 5.45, 5.18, 5.16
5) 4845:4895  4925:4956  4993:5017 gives -0.07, 4.97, 5.38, 5.15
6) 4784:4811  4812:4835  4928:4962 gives -0.02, 5.42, 5.5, 5.31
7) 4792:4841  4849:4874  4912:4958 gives 0.14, 5.48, 4.74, 5.25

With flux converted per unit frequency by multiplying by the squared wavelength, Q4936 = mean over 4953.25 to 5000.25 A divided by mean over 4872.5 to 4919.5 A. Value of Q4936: 1.0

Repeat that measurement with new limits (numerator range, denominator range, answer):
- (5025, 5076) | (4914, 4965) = 1.03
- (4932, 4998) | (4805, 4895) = 1.07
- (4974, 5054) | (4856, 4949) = 1.05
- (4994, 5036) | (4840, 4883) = 1.10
